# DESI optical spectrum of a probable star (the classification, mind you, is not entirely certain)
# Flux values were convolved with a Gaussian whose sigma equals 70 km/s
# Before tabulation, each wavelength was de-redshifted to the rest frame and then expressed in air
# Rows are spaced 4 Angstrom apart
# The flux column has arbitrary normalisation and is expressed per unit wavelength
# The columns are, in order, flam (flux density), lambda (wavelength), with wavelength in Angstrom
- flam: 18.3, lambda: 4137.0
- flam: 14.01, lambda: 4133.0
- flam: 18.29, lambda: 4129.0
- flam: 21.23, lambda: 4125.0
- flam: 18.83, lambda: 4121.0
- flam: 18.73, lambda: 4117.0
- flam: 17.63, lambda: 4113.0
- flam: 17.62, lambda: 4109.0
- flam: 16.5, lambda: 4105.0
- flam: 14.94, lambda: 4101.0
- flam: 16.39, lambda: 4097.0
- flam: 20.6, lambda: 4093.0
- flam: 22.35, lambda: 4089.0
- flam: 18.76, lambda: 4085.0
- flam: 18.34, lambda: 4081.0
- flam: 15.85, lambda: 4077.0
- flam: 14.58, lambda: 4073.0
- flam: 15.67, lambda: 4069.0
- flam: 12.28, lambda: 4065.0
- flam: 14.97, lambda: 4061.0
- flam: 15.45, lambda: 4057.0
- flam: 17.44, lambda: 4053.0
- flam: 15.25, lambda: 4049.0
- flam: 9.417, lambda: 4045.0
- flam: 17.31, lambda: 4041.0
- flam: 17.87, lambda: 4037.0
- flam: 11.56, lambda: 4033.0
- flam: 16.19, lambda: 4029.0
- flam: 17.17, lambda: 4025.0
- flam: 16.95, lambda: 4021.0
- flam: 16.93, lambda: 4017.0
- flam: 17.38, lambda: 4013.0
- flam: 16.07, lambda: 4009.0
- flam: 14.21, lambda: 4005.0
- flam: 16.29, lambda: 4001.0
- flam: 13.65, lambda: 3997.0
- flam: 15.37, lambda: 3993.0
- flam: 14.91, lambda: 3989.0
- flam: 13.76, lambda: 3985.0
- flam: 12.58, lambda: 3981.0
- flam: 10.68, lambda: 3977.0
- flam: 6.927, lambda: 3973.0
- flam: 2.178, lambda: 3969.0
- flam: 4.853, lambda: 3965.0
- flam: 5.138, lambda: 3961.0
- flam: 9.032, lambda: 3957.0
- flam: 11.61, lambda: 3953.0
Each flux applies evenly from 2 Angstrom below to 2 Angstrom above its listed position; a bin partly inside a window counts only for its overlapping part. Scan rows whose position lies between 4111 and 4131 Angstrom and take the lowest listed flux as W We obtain 17.63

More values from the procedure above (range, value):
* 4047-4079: 12.28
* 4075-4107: 14.94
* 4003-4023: 14.21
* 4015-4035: 11.56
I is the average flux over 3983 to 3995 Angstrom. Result 14.7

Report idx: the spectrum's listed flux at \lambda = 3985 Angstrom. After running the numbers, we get 13.76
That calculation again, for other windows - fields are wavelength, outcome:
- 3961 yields 5.138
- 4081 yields 18.34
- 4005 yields 14.21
